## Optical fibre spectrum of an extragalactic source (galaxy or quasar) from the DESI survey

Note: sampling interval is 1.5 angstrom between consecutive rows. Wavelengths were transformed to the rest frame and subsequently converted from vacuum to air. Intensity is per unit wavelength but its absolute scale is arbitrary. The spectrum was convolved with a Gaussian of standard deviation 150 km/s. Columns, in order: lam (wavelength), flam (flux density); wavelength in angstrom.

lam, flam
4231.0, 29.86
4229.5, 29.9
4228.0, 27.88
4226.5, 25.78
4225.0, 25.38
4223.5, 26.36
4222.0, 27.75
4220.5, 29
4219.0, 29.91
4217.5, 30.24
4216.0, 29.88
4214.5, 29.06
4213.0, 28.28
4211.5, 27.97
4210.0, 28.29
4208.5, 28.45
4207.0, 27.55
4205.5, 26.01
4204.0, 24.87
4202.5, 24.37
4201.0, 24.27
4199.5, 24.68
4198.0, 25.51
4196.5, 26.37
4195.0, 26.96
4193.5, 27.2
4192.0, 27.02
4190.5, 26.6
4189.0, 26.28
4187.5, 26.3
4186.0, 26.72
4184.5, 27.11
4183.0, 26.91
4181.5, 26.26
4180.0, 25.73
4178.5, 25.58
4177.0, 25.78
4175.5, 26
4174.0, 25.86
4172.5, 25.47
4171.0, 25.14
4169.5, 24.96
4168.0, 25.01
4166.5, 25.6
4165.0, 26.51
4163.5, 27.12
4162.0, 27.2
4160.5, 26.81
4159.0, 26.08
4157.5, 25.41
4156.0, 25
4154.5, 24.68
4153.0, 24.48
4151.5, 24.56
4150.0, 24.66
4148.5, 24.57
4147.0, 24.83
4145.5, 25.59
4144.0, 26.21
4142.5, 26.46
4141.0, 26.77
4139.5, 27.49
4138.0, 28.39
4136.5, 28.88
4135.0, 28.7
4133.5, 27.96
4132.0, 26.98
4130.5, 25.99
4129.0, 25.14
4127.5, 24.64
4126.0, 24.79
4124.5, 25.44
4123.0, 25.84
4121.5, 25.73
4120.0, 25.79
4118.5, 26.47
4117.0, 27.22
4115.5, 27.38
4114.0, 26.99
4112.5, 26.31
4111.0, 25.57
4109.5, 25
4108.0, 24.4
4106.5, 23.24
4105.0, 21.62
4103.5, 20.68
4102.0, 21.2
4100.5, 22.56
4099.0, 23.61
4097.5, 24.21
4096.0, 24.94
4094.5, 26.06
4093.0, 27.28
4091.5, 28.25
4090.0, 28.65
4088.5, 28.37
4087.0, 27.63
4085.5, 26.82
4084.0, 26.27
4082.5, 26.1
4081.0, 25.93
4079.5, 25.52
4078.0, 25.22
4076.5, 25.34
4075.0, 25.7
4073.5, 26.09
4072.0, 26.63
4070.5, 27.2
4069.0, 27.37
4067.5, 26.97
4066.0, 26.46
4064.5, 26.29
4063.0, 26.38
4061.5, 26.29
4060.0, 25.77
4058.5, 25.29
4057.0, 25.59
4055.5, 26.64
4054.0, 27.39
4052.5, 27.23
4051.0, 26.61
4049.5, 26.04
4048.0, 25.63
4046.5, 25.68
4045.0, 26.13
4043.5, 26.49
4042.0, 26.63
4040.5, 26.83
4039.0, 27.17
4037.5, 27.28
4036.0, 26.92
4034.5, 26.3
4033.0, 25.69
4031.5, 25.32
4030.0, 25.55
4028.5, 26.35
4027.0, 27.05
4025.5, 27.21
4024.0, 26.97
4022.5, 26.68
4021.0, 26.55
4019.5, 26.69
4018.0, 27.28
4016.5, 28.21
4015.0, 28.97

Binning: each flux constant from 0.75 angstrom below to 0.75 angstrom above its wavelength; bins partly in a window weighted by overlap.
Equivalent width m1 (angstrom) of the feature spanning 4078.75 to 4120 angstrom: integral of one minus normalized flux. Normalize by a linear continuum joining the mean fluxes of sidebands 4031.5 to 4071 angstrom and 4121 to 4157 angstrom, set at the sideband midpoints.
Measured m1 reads 1.1 angstrom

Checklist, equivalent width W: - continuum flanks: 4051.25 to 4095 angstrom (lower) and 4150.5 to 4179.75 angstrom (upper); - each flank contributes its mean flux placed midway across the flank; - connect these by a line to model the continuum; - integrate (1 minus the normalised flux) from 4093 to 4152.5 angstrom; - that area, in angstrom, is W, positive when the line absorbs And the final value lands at 1.3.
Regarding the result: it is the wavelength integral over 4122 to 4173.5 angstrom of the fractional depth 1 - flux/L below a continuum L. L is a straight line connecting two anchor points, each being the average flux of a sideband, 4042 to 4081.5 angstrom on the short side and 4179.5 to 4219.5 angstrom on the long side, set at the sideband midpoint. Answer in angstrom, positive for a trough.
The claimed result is 1.4 angstrom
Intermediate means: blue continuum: 26.2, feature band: 26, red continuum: 27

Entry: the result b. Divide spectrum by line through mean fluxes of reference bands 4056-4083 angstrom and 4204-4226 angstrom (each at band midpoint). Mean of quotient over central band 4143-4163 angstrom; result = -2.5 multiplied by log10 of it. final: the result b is 0.07 mag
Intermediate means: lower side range 26.1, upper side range 28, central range 25.4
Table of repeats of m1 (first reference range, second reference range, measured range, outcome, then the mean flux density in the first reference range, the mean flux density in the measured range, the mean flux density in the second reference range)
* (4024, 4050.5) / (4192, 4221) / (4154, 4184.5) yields 1.34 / 26.4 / 25.9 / 27.3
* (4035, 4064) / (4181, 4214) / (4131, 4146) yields -0.48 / 26.4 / 27.3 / 26.6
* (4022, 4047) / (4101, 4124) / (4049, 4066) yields -0.21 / 26.5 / 26.3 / 24.9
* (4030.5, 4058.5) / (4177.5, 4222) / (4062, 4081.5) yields 0.18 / 26.4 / 26.2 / 27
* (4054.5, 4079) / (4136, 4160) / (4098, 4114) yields 1.50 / 26.2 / 23.6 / 25.9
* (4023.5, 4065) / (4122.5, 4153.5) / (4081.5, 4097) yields -0.42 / 26.4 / 27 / 26.1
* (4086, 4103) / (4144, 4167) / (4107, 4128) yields -0.16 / 25.6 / 25.8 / 25.6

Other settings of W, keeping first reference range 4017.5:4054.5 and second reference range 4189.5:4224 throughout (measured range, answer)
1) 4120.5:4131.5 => 0.6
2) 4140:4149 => 0.4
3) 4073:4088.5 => 0.3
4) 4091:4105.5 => 1.5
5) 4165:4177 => 0.7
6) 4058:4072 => 0.1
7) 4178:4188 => 0.3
